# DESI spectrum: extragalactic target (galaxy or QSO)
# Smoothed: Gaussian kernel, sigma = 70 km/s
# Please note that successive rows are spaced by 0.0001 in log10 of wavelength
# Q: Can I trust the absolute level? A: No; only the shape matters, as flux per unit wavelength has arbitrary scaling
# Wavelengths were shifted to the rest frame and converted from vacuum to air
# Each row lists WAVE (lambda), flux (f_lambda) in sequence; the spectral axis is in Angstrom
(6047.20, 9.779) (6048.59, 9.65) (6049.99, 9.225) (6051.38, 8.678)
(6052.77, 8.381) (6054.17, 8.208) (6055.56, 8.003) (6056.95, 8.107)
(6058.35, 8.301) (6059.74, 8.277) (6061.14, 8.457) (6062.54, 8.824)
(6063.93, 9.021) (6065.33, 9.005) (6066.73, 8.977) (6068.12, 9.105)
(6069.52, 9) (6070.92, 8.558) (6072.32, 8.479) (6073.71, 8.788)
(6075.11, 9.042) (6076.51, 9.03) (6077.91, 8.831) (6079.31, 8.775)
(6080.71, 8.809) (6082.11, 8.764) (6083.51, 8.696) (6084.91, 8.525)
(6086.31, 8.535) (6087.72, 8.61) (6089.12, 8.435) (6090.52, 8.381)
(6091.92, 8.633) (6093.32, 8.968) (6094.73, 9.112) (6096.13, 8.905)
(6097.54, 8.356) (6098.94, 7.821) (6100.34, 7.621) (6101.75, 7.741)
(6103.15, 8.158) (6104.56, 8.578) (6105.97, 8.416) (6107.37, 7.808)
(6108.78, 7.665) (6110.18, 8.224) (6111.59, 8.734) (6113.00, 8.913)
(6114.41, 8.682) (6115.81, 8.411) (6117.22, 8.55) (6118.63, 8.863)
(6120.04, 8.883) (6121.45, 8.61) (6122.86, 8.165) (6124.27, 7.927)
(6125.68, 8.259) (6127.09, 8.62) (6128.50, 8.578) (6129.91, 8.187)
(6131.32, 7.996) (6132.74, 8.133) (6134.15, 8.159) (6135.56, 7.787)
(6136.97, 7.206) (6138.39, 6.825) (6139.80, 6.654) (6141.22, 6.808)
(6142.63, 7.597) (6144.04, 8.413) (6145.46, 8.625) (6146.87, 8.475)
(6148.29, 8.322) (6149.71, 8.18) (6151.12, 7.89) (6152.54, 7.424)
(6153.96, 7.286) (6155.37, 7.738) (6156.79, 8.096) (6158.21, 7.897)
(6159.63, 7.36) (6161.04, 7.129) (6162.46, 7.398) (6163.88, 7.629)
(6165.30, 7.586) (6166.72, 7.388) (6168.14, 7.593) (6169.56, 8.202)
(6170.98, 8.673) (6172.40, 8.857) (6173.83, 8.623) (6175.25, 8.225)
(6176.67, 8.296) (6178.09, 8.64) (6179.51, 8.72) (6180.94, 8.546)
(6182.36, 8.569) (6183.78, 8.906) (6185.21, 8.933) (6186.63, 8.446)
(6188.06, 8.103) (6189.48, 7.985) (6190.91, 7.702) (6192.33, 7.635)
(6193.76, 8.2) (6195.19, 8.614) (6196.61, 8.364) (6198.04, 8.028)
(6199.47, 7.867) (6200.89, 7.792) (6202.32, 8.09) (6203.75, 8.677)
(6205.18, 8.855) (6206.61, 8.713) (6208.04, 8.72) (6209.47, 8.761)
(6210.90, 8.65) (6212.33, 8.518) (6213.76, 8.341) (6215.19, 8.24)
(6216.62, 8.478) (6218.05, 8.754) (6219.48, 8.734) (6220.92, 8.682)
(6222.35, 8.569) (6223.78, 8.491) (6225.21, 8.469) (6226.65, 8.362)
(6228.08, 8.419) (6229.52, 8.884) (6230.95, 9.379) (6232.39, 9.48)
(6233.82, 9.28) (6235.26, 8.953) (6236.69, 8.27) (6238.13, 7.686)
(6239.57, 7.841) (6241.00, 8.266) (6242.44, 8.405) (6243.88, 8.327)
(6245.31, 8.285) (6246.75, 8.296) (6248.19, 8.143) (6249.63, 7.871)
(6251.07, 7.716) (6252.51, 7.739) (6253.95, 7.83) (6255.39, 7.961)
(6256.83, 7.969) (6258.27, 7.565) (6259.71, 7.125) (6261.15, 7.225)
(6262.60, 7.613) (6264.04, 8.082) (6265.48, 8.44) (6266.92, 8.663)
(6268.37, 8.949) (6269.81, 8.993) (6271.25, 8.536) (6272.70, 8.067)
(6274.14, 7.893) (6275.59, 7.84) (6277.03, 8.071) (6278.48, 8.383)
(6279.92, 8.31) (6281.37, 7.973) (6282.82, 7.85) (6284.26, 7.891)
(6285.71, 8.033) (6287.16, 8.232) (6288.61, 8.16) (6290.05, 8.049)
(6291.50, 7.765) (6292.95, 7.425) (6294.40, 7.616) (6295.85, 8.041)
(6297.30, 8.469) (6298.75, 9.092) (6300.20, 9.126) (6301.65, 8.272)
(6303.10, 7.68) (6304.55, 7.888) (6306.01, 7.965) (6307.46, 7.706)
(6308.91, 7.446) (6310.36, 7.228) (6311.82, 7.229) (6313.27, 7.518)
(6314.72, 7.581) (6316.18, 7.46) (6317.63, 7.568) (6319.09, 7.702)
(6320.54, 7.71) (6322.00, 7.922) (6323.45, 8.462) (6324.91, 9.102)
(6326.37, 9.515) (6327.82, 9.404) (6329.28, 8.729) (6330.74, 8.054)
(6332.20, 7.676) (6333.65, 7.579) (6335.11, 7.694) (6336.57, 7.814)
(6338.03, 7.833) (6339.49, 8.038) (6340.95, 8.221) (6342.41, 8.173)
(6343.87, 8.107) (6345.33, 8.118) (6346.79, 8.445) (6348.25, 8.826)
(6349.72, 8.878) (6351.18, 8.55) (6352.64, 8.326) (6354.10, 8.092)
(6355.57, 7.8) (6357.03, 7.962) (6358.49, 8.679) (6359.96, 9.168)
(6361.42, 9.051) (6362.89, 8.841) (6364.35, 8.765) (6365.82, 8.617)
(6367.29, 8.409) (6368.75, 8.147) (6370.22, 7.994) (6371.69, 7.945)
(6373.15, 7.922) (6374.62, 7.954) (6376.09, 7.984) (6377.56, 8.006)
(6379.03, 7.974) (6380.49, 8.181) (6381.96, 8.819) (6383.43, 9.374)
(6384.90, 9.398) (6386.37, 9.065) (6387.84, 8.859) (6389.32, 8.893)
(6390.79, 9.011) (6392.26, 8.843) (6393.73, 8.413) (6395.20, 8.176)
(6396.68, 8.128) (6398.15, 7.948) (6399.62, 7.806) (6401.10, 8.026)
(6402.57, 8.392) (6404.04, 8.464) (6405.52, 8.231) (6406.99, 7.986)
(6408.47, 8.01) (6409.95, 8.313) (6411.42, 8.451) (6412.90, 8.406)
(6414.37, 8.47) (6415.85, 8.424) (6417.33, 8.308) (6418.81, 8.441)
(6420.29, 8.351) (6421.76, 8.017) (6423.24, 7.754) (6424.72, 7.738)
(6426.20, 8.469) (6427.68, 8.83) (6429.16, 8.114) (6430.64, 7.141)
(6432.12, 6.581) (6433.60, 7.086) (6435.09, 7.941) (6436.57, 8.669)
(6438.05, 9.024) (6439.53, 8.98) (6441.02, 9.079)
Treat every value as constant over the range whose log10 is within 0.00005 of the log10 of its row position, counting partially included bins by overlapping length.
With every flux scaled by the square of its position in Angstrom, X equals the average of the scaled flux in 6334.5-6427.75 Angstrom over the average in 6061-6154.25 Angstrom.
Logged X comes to 1.1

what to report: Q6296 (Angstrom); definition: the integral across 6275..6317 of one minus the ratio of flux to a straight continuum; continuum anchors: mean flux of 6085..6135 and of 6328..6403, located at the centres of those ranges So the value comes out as 2.1 Angstrom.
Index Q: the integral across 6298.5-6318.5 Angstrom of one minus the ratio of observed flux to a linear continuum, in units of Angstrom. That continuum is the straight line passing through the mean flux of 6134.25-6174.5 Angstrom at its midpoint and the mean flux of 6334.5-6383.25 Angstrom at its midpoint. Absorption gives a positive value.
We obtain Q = 0.9 Angstrom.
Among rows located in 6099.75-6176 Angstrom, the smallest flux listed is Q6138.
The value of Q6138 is 6.654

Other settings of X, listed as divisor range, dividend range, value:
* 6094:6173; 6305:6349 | 1.06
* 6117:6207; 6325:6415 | 1.11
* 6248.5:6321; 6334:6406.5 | 1.08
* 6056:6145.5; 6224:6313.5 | 1.02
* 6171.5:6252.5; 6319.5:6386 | 1.04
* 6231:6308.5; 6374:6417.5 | 1.07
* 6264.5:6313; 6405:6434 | 1.04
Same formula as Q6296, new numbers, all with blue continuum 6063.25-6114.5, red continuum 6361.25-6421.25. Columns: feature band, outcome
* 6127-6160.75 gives 2.88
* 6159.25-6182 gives 1.23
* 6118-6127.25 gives 0.11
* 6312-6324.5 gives 1.03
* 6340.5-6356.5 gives 0.21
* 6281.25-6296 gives 0.97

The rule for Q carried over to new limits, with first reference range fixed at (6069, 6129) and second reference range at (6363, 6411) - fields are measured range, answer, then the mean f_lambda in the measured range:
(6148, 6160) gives 0.99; 7.79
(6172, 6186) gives -0.24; 8.62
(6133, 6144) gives 1.44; 7.4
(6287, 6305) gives 0.61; 8.14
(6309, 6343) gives 1.67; 8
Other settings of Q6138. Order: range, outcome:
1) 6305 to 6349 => 7.228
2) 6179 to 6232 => 7.635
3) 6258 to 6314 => 7.125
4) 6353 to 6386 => 7.8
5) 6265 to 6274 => 8.067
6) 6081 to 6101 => 7.621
